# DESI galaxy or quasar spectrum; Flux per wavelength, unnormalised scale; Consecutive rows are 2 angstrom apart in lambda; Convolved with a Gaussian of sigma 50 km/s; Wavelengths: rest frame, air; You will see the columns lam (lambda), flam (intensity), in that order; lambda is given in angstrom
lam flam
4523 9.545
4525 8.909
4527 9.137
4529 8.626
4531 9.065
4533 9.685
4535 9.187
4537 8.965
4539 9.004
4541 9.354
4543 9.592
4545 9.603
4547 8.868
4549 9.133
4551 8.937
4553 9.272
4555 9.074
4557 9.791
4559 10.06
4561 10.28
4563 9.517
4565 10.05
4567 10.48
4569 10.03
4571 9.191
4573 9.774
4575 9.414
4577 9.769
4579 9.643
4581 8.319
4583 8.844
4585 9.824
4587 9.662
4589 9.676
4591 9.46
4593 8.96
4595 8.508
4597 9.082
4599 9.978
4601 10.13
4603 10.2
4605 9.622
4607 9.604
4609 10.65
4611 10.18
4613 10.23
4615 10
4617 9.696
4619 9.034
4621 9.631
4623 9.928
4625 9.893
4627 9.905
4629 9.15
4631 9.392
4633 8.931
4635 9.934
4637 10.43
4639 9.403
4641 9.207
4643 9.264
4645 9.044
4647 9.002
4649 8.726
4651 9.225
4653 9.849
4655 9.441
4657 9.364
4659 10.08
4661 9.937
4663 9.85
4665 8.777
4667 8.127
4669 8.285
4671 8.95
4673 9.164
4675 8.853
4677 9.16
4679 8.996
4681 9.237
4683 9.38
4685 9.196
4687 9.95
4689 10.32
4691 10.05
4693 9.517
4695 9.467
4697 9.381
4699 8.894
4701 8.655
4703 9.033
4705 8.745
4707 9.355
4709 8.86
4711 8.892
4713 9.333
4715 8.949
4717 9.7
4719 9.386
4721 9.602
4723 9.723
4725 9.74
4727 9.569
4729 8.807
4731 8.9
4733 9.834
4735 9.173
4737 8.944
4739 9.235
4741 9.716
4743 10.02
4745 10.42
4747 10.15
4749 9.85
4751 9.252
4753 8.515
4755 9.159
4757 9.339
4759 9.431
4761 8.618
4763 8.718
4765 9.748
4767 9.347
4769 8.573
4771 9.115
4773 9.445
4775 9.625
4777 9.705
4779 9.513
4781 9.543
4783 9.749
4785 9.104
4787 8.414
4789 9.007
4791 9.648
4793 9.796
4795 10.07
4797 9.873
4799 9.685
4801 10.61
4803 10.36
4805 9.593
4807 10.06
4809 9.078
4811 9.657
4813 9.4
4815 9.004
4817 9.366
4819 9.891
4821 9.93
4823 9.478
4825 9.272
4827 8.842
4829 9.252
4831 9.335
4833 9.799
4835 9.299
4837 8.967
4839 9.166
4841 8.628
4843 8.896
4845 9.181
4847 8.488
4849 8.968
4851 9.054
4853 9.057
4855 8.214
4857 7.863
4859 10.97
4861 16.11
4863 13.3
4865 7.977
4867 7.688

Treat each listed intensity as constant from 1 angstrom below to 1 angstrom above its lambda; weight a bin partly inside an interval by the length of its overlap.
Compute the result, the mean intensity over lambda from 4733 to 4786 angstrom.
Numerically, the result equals 9.39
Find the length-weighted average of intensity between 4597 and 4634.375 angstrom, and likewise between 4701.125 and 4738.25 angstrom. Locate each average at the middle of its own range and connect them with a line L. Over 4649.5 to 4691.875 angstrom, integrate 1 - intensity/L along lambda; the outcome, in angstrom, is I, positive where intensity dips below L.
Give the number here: 0.7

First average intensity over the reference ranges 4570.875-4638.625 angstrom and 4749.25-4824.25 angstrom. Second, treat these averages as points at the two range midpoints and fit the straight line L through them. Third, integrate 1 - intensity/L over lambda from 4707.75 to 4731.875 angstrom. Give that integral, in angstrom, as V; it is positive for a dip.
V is 0.5 angstrom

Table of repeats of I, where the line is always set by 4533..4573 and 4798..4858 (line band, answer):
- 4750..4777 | 0.5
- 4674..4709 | 0.4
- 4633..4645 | -0.1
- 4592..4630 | -1.0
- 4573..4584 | 0.3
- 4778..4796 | -0.2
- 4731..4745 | -0.2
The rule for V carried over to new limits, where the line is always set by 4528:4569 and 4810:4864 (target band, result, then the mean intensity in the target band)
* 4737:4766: 0.4 angstrom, 9.42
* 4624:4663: 0.0 angstrom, 9.49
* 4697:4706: 0.6 angstrom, 8.89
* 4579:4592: 0.2 angstrom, 9.32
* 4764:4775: 0.3 angstrom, 9.28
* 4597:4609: -0.5 angstrom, 9.9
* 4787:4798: 0.0 angstrom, 9.56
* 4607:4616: -0.7 angstrom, 10.2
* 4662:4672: 0.7 angstrom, 8.8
